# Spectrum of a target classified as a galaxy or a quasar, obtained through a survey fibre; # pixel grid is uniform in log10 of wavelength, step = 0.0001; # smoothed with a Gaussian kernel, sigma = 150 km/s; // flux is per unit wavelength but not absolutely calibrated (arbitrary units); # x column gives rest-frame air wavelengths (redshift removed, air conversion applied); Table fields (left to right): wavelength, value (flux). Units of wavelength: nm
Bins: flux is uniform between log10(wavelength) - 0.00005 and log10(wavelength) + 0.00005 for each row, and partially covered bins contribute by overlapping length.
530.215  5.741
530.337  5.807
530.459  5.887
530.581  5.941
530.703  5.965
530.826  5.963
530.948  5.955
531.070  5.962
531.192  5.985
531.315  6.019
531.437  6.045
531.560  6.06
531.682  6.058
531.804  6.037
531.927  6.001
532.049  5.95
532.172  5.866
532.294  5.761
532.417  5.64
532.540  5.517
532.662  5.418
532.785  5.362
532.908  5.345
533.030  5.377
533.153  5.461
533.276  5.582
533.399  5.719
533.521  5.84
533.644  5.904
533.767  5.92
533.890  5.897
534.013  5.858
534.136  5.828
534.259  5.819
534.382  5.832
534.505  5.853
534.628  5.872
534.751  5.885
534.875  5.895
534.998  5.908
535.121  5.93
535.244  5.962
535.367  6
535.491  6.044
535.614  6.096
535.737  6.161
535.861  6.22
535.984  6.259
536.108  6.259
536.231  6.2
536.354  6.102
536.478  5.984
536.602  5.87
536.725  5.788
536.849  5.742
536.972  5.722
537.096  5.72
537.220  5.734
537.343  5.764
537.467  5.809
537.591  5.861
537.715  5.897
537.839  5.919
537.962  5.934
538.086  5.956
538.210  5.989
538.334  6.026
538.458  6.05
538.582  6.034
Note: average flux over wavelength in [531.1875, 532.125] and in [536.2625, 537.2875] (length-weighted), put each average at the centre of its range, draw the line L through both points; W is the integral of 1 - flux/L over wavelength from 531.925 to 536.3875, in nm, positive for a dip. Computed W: 0.06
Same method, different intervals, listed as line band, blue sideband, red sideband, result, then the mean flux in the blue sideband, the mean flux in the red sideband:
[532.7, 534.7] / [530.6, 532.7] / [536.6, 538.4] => 0.06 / 5.9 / 5.85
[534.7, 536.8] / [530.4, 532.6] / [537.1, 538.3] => -0.05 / 5.92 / 5.87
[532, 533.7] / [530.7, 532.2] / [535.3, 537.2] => 0.11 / 5.99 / 6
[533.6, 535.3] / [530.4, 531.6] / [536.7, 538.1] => 0.00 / 5.97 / 5.82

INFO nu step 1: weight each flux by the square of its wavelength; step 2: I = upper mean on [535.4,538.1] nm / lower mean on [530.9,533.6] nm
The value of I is 1.0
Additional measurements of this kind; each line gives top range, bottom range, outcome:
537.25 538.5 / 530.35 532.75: 1.03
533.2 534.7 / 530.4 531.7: 0.98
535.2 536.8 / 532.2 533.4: 1.11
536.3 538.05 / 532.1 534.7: 1.04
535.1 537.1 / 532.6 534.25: 1.07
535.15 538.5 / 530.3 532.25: 1.02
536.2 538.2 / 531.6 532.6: 1.02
